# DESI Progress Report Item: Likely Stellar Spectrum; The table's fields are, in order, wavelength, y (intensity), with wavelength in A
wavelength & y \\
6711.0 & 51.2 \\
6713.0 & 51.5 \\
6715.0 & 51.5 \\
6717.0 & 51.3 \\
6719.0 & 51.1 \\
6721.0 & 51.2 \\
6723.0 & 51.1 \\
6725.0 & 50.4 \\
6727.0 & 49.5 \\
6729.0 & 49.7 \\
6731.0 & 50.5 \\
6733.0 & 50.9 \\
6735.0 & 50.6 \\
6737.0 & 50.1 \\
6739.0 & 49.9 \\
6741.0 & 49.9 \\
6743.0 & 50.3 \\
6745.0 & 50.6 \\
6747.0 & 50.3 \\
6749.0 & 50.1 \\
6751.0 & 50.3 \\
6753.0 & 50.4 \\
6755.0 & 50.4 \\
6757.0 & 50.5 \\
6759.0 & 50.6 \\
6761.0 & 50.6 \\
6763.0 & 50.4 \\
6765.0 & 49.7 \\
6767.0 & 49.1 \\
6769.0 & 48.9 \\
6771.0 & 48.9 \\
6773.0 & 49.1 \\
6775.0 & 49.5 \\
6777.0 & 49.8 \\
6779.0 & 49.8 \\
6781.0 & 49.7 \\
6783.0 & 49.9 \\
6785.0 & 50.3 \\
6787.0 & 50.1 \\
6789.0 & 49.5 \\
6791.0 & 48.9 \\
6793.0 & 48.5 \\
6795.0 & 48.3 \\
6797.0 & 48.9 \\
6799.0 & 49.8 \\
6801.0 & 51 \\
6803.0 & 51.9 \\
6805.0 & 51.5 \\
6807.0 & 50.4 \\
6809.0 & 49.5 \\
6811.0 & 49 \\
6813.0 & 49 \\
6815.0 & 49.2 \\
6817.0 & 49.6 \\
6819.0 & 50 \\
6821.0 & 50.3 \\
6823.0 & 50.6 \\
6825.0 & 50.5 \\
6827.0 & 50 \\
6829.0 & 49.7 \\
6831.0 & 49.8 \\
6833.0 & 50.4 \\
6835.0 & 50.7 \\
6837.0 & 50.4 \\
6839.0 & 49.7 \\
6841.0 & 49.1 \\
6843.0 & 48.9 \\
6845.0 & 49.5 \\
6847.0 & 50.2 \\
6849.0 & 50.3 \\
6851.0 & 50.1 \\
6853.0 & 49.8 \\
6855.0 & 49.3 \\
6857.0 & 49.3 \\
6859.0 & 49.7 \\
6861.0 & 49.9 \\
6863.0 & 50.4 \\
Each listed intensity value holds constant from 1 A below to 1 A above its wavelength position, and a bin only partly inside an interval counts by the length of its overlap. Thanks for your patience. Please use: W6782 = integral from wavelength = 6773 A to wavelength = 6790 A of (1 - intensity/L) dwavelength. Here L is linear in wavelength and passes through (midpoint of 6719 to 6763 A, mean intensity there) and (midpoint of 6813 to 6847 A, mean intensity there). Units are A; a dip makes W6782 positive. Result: 0.1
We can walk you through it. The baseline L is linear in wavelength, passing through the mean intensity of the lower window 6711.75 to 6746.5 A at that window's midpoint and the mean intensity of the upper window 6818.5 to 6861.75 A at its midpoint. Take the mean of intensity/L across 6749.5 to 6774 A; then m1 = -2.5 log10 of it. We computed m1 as 0.01 mag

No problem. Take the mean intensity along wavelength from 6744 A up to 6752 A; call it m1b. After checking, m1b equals 50.3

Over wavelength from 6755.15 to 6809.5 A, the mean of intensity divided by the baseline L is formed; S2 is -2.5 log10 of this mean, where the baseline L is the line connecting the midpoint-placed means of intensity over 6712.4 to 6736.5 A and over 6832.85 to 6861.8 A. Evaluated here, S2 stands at 0.01 mag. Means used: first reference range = 50.7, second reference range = 49.8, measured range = 49.8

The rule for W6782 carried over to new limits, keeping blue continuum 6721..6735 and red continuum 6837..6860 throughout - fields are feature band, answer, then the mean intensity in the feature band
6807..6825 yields 0.05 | 49.7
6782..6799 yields 0.24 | 49.3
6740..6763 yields -0.04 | 50.4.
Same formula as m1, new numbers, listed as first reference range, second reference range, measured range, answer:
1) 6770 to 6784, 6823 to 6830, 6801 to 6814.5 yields -0.01 mag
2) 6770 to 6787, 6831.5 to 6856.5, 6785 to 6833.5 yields 0.00 mag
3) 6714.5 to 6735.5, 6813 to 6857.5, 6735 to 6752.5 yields 0.01 mag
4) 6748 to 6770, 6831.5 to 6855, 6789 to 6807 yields 0.00 mag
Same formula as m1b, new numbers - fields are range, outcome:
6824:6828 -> 50.2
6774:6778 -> 49.6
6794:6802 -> 49.5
